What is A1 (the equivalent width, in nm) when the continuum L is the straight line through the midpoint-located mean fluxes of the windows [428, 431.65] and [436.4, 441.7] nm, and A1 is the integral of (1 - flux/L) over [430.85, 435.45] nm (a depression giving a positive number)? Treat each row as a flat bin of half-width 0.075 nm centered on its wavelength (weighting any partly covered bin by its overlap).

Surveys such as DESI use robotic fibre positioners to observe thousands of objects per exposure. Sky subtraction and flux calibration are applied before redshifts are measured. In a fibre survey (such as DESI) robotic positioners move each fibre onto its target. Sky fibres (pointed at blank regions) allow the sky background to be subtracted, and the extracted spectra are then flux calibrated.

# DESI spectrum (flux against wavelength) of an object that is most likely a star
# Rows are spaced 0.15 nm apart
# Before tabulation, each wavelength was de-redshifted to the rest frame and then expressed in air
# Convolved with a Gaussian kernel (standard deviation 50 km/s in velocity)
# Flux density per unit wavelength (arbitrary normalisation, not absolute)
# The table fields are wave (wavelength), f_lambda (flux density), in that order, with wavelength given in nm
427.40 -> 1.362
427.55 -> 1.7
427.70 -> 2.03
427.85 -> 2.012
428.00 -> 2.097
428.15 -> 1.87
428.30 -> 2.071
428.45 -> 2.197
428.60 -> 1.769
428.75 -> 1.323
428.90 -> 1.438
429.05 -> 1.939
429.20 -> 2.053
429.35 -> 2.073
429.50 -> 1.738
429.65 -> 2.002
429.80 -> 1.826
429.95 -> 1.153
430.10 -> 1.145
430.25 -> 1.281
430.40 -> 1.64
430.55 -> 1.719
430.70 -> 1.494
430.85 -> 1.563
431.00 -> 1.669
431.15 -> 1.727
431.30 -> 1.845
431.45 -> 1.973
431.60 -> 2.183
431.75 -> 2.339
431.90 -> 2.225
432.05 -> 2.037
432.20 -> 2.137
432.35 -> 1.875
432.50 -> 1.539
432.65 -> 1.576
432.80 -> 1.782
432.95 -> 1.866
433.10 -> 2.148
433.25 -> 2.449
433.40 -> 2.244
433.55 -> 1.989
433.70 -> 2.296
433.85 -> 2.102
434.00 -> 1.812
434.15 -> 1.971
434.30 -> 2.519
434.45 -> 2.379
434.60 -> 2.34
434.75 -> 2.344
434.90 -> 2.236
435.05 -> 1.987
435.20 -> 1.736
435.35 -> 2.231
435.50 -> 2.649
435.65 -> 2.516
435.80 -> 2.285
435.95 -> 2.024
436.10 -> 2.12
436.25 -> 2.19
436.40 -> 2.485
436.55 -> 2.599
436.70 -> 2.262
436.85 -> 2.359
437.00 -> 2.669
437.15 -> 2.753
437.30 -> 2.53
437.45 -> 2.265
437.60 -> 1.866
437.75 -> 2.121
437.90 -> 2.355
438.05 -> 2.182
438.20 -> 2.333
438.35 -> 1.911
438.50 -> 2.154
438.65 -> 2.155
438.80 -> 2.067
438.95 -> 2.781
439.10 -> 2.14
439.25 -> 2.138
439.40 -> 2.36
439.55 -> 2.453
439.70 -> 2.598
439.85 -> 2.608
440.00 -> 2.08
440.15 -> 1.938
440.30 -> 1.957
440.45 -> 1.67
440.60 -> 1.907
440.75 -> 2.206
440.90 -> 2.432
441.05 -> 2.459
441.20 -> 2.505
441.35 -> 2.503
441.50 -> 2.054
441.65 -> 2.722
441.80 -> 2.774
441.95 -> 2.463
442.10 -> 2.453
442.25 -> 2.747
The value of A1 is -0.25 nm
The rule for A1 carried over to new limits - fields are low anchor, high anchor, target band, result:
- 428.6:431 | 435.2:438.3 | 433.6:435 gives -0.09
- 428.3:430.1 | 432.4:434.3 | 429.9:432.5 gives 0.16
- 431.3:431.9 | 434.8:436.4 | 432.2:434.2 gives 0.17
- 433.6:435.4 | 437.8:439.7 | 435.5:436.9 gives -0.08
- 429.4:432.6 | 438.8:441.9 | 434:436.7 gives -0.32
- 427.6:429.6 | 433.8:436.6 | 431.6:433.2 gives 0.09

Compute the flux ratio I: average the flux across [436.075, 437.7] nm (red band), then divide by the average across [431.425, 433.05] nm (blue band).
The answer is 1.2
